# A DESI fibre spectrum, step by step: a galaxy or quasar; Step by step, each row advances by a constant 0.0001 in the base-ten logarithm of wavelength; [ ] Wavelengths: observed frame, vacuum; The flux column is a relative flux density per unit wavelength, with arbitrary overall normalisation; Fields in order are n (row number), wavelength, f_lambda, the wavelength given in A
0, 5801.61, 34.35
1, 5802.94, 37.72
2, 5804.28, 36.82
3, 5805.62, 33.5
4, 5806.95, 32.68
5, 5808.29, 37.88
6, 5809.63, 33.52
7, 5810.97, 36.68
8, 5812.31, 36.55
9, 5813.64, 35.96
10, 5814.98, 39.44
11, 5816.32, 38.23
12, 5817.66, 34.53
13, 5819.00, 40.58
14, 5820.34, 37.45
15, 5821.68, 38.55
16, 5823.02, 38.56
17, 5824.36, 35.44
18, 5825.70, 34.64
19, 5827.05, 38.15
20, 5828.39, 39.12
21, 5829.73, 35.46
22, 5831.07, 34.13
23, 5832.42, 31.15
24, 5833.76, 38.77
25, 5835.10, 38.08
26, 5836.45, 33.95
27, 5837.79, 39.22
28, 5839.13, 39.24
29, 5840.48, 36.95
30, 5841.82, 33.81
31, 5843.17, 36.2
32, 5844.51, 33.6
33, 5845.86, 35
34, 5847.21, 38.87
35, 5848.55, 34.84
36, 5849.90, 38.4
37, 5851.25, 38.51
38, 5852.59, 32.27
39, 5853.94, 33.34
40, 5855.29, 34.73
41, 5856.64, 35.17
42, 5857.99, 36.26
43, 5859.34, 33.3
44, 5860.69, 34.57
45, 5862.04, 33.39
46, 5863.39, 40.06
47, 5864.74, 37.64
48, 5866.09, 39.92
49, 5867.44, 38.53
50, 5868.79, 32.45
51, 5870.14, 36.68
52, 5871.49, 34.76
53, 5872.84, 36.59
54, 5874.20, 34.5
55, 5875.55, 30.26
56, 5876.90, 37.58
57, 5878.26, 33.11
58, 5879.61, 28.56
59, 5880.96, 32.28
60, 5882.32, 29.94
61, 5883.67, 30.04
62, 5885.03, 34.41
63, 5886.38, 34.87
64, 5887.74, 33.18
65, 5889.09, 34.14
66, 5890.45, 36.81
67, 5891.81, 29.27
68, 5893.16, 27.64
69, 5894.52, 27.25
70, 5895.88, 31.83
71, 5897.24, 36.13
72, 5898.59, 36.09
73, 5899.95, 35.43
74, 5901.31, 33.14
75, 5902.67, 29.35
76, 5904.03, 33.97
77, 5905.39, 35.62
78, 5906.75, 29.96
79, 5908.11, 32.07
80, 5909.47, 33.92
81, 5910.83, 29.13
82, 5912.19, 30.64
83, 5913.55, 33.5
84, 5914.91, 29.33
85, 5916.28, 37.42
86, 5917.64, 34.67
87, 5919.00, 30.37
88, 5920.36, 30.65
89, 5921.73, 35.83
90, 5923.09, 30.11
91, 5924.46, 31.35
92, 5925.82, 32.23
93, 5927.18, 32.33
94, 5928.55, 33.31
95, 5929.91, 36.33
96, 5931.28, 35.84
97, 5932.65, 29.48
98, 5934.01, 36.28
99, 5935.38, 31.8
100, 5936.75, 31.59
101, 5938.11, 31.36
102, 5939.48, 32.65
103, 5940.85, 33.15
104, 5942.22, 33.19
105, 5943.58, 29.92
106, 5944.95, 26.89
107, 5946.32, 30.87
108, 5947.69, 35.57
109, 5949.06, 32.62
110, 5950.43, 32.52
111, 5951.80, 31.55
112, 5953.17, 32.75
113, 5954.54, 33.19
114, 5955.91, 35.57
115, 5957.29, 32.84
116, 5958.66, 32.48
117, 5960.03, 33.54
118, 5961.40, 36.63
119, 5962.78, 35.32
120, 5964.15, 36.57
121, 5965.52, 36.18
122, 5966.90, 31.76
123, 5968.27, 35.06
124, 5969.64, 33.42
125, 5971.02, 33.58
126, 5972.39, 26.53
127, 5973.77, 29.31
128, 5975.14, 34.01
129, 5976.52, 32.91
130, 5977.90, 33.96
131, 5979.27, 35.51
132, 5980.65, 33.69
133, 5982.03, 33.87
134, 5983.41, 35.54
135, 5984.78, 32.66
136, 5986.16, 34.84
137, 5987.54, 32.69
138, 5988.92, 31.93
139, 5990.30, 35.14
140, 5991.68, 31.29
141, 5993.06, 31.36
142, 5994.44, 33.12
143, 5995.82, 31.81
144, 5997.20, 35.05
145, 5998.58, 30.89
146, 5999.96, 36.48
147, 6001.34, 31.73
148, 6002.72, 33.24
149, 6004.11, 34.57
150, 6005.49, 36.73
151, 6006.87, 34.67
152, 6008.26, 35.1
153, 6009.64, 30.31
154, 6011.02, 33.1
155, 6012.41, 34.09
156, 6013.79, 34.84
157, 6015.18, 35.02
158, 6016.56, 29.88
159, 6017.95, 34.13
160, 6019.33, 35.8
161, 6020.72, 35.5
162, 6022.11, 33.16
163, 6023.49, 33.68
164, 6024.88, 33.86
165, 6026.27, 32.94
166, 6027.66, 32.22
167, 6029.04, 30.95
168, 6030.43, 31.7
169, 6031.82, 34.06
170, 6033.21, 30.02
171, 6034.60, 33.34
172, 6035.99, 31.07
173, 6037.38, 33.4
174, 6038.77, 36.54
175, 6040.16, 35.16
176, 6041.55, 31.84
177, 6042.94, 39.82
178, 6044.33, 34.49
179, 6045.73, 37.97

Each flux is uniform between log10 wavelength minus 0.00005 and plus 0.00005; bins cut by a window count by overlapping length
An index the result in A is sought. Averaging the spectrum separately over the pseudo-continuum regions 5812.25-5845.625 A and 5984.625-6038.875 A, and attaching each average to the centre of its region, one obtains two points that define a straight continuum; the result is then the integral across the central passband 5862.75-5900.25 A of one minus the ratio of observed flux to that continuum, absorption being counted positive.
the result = 1.9 A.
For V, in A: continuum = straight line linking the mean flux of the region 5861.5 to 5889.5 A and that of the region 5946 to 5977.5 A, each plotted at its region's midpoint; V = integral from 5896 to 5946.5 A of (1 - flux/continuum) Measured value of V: 1.8 A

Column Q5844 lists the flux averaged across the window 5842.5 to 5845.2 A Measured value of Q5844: 34.9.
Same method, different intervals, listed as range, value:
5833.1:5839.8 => 37.9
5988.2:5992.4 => 32.8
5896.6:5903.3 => 34.1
